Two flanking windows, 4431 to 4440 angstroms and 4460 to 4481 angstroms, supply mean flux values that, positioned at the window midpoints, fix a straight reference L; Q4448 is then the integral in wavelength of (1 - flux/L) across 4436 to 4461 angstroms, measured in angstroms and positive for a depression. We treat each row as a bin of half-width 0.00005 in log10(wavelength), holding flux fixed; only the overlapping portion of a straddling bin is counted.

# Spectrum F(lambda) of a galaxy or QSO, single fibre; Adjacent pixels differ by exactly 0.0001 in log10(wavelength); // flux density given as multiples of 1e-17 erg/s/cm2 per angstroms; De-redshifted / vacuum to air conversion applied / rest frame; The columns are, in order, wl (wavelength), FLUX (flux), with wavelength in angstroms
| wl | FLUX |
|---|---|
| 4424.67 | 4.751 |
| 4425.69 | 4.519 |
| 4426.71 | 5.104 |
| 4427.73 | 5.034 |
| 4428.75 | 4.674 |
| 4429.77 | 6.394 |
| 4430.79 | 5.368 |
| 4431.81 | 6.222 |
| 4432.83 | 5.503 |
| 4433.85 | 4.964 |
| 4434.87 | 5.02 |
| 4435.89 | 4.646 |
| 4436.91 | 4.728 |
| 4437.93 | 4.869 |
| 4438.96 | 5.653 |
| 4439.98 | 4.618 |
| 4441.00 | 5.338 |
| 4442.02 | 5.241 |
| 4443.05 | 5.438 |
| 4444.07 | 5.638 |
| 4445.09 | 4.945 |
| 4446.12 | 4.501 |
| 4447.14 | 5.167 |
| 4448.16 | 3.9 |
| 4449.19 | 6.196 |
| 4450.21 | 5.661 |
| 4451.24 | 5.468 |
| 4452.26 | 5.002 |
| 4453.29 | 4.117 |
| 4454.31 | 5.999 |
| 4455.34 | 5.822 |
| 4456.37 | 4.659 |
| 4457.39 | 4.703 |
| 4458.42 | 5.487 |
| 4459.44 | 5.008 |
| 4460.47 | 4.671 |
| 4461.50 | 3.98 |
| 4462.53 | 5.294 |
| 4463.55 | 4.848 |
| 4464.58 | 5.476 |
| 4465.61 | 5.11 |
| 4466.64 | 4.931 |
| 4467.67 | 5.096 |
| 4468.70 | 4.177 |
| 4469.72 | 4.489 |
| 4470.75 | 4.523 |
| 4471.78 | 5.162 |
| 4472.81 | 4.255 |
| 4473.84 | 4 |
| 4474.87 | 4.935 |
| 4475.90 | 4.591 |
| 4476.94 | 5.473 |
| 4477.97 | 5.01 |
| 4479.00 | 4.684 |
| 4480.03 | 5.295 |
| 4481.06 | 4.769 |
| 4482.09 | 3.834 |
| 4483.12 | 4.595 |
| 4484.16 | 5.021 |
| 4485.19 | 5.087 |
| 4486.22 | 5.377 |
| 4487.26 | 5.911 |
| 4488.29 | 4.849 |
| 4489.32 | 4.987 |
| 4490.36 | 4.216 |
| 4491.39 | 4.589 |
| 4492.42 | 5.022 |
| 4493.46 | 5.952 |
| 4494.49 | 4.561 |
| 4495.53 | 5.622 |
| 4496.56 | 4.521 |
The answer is -0.4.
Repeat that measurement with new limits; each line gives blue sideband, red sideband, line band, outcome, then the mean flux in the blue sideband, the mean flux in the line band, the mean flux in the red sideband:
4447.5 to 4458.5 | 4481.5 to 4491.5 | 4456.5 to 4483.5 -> 1.2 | 5.17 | 4.79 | 4.86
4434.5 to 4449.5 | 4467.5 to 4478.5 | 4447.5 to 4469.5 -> -0.8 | 5.04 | 5.02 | 4.69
